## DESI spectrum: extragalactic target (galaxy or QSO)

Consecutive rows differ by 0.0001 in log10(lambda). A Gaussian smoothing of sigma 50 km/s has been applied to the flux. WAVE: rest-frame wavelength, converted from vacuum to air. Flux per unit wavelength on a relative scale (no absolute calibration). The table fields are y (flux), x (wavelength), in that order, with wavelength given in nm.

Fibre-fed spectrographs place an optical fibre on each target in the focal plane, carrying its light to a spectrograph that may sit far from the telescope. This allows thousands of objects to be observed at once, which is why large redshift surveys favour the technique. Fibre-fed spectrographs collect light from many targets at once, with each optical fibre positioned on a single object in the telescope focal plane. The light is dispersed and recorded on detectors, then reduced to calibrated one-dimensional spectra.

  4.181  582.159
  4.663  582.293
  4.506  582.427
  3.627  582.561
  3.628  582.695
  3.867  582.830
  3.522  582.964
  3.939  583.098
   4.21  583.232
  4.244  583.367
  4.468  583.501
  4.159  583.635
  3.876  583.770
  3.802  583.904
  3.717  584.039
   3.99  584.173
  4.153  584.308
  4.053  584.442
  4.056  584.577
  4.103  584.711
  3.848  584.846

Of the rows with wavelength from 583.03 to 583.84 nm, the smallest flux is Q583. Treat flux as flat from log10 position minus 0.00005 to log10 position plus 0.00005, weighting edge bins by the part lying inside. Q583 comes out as 3.876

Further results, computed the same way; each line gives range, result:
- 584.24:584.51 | 4.053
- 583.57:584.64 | 3.717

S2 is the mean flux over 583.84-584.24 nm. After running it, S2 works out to 3.84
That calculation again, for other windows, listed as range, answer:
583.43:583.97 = 4.08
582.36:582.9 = 3.9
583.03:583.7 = 4.21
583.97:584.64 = 3.99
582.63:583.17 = 3.74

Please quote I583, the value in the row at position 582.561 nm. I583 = 3.627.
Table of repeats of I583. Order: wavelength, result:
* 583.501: 4.468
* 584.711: 4.103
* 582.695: 3.628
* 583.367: 4.244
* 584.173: 3.99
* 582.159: 4.181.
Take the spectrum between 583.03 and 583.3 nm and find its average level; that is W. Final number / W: 4.07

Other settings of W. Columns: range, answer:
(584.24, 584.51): 4.1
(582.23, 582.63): 4.26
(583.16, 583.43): 4.21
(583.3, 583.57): 4.37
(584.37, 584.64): 4.06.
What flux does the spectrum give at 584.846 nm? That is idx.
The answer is 3.848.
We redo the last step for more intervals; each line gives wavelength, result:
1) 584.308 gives 4.153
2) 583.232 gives 4.21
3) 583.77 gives 3.876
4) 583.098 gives 3.939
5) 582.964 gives 3.522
